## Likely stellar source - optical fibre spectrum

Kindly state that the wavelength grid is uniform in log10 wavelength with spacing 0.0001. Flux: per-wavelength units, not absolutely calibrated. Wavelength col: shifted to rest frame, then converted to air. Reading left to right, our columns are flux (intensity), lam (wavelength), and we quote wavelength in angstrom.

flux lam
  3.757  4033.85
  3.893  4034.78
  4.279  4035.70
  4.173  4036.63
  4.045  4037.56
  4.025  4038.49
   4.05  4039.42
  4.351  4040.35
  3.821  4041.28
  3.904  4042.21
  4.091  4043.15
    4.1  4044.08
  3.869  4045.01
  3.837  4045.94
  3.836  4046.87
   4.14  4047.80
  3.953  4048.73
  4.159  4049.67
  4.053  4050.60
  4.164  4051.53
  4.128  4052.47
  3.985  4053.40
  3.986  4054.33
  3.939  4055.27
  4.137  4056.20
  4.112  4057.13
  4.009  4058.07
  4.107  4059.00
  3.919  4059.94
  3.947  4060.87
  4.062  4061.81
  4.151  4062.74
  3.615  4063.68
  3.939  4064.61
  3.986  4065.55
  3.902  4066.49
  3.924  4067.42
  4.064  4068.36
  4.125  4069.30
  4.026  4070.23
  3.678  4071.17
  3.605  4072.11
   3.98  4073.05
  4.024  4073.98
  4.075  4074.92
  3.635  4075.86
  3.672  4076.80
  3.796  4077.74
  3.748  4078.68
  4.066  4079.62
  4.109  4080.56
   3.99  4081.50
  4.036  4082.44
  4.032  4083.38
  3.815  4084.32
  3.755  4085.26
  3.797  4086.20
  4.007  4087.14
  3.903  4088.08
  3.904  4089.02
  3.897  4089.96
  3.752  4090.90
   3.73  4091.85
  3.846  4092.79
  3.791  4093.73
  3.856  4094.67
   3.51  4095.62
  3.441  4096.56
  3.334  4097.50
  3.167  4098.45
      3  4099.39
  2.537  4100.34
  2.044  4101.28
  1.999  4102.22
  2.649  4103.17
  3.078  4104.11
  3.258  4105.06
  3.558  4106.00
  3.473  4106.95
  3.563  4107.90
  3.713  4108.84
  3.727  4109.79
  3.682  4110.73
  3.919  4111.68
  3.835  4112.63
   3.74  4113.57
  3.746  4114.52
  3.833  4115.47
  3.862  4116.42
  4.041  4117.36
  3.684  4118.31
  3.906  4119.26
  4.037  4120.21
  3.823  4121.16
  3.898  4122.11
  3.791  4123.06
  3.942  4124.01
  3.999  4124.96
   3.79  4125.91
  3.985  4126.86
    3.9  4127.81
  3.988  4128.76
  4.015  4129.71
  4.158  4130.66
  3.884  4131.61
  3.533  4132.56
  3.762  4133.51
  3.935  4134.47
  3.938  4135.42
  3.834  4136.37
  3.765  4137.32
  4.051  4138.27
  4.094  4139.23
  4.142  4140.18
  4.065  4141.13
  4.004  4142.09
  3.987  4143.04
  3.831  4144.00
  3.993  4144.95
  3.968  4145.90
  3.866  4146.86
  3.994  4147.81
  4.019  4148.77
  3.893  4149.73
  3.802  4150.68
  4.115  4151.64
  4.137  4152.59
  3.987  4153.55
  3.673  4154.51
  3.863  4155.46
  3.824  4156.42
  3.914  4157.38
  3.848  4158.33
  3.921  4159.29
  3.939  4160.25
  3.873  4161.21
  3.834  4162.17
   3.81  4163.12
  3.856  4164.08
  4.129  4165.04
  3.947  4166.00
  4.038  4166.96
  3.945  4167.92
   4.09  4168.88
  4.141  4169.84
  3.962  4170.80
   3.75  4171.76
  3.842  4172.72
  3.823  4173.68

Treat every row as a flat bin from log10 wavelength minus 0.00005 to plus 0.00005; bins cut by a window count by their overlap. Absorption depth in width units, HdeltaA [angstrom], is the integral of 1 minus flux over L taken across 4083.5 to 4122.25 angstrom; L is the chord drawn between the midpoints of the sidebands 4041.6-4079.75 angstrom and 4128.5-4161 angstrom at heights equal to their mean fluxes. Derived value 3.74 angstrom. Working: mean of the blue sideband 3.96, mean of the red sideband 3.93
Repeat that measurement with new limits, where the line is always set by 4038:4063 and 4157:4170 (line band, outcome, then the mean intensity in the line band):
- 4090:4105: 3.0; 3.2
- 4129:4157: 0.2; 3.94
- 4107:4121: 0.7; 3.8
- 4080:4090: 0.2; 3.94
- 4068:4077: 0.3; 3.89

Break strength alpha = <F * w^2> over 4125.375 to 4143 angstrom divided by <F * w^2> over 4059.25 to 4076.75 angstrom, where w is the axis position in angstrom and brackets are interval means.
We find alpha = 1.04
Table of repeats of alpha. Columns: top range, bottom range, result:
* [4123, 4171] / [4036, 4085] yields 1.03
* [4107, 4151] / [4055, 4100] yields 1.04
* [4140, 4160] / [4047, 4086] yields 1.04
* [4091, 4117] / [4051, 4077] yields 0.88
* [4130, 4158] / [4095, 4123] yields 1.16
